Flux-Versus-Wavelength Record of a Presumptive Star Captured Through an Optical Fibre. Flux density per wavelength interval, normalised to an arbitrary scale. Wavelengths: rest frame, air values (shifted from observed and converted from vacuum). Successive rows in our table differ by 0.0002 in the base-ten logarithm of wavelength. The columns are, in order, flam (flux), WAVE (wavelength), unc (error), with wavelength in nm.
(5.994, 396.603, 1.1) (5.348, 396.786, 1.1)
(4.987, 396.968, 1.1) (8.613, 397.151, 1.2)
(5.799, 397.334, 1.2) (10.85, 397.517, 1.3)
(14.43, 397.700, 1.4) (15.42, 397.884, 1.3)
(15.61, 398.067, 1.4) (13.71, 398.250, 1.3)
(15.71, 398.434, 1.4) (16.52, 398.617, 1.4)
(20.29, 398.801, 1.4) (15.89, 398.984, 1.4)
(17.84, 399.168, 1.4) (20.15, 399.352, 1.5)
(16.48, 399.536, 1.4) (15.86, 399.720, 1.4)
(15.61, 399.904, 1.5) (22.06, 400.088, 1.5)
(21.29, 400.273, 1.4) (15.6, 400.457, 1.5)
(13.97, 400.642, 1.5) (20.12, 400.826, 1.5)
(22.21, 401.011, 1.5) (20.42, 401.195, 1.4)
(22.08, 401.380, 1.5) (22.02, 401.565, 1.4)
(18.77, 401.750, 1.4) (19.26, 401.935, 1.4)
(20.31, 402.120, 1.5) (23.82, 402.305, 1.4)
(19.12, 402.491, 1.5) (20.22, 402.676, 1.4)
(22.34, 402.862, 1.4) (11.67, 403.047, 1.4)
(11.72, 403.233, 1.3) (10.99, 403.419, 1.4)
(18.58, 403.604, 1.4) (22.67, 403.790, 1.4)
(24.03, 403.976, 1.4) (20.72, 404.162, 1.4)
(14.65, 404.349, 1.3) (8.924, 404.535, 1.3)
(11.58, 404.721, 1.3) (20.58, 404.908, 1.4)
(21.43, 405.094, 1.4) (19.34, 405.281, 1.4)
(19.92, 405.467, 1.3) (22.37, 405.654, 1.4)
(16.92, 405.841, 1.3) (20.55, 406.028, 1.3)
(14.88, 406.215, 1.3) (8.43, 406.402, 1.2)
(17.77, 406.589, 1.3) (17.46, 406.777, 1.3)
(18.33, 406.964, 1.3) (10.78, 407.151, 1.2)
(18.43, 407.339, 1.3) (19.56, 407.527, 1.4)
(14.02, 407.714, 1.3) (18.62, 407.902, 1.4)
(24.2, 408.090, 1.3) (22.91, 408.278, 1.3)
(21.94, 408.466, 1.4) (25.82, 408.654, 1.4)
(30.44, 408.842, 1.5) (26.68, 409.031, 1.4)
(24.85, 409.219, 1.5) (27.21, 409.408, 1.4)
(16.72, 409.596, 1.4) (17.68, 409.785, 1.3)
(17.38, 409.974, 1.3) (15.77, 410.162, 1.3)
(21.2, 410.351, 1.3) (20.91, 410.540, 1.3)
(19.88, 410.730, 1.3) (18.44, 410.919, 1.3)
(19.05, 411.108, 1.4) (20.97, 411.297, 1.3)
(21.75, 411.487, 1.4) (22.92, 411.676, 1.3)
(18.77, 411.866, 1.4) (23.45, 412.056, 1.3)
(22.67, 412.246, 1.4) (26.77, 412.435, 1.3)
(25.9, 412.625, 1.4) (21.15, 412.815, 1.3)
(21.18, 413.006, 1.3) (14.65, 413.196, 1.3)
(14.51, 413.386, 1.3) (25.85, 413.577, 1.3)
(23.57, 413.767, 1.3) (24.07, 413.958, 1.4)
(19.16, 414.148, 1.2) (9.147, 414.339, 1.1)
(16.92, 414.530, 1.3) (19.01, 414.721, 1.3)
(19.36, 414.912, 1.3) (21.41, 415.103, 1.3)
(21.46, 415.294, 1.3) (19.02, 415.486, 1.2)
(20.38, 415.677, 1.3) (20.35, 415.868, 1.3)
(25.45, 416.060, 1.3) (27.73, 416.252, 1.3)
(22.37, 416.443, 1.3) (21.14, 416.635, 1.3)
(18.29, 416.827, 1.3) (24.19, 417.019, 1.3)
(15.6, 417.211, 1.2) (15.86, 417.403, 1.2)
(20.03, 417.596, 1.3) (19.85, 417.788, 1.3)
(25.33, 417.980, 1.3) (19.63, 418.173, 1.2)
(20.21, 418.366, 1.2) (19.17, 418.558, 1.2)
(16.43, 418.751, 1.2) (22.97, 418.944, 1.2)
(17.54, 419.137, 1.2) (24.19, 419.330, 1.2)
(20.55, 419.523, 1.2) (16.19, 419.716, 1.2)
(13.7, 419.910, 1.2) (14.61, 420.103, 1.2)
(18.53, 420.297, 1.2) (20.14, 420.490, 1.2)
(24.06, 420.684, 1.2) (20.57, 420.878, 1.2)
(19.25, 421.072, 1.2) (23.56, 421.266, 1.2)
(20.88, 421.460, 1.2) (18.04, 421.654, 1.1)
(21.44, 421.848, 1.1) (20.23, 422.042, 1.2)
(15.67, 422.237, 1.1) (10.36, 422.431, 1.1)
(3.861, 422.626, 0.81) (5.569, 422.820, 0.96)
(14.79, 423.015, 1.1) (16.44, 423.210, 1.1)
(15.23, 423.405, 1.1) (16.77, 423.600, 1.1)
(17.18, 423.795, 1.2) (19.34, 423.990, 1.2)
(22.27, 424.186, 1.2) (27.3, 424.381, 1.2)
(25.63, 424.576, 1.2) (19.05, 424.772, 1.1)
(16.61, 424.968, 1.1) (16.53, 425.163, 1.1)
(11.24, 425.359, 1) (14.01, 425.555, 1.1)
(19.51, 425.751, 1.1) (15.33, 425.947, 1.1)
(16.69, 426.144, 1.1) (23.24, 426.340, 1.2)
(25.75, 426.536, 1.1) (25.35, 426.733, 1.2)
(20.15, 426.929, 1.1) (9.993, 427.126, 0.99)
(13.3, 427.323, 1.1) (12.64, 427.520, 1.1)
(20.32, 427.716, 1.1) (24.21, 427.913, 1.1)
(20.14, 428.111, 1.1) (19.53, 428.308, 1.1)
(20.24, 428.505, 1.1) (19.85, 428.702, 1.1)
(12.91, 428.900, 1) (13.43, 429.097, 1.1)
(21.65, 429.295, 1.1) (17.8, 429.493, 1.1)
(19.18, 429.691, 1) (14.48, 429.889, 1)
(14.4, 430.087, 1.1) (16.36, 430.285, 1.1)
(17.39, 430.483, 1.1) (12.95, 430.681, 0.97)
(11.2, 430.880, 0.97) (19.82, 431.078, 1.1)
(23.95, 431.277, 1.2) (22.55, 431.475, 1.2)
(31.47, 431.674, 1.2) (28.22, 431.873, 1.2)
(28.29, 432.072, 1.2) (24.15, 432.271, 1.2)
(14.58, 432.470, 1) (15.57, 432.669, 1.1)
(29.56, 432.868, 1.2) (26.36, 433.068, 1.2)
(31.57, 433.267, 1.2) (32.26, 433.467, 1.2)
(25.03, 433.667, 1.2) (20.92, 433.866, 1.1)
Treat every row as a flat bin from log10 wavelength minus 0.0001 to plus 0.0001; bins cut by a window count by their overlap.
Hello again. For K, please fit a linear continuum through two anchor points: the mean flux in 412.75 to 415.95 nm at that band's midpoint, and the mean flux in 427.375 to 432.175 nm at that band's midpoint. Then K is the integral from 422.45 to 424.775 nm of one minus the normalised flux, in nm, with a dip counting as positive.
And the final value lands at 0.32 nm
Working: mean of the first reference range 19.5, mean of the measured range 16.7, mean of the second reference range 19.2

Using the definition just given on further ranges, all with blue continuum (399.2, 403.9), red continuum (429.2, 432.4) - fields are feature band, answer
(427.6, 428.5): -0.03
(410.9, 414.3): -0.35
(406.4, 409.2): -0.17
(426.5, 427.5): 0.10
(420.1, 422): -0.07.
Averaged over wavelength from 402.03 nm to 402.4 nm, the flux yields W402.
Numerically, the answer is 22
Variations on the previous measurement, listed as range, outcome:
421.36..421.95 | 20.2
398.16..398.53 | 14.7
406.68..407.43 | 16.2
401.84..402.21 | 19.8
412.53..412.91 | 23.5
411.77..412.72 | 23.5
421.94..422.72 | 12.6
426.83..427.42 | 14.5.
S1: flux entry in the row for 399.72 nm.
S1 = 15.86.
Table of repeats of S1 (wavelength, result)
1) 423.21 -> 16.44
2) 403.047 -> 11.67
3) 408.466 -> 21.94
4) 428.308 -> 19.53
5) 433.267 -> 31.57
